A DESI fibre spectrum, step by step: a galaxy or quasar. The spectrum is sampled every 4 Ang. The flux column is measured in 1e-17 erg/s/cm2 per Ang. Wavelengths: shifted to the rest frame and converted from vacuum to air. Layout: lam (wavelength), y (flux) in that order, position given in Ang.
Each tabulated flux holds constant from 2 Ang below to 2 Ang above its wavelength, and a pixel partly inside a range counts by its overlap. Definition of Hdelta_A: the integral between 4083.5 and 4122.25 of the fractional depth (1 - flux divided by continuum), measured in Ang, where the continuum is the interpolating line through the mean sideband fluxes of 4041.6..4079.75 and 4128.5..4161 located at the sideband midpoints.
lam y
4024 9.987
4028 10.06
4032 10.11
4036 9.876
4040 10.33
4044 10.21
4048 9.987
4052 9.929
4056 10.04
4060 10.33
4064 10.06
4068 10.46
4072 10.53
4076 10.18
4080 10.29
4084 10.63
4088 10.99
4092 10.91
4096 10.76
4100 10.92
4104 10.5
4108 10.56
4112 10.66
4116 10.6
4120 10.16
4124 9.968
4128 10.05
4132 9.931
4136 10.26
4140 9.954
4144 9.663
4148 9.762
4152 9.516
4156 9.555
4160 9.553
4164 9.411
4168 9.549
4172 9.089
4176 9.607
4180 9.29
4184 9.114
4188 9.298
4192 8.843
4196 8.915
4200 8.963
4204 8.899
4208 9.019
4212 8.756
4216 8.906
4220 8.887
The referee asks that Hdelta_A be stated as -2.6 Ang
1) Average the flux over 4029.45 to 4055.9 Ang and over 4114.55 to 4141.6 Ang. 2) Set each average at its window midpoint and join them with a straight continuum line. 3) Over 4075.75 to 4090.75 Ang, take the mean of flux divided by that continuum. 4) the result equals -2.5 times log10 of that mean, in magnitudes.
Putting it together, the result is -0.05 mag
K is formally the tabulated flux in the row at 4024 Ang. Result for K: 9.987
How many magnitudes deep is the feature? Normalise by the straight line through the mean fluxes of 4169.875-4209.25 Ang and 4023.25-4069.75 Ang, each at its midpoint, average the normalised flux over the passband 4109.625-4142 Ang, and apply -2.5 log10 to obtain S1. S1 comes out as -0.071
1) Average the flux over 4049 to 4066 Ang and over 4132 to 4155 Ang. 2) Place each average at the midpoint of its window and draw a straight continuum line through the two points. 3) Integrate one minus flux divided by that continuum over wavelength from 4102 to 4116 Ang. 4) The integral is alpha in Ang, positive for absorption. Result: -0.9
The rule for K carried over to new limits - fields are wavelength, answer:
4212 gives 8.756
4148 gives 9.762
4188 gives 9.298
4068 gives 10.46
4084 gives 10.63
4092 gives 10.91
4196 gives 8.915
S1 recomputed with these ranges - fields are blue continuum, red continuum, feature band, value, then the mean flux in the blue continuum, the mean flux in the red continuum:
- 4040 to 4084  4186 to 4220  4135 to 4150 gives -0.04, 10.2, 8.95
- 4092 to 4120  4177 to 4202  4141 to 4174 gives 0.02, 10.6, 9.09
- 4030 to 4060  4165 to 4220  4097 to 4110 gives -0.10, 10.1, 9.09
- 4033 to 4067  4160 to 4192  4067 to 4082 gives -0.04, 10.1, 9.32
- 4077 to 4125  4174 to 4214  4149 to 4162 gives 0.02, 10.6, 9.07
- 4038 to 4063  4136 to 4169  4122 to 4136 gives -0.03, 10.1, 9.66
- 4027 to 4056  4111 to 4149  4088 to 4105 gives -0.08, 10.1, 10.1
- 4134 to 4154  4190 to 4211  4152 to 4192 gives 0.00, 9.83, 8.92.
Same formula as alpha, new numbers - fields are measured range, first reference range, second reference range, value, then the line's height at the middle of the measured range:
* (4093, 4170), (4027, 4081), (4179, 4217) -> -4.3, 9.54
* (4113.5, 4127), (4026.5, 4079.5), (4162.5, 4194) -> -0.8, 9.69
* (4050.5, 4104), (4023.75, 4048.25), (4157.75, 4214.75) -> -3.5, 9.84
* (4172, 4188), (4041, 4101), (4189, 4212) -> -0.2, 9.16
